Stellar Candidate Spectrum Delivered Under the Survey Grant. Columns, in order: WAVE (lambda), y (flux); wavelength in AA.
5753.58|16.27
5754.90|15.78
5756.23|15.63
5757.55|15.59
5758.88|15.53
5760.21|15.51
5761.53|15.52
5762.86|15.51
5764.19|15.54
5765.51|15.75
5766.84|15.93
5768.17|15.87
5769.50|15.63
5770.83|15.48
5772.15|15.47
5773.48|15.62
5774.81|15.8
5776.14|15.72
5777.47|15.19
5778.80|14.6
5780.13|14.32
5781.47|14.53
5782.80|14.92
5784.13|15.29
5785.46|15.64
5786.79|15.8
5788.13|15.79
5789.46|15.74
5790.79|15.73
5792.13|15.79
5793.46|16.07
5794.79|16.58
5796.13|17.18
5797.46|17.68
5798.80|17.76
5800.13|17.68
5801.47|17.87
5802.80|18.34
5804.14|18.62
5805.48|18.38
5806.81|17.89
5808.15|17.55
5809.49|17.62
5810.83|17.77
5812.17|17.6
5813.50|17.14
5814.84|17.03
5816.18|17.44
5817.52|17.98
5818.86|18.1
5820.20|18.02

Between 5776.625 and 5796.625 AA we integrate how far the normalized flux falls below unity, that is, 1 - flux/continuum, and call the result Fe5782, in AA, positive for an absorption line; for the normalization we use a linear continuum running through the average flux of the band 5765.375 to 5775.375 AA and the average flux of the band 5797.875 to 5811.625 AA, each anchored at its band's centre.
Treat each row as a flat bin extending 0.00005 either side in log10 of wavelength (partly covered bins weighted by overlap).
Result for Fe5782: 1.5 AA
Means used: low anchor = 15.7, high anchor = 17.9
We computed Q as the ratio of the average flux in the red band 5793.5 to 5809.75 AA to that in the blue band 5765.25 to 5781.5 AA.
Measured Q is 1.15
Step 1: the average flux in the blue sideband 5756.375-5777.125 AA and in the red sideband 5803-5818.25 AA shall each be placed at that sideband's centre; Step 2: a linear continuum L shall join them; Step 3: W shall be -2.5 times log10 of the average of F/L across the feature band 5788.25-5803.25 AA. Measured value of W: 0.01 mag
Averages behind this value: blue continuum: 15.6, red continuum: 17.7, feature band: 16.9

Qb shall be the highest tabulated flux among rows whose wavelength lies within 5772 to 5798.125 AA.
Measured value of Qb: 17.68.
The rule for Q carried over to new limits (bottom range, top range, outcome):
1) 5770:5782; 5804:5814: 1.17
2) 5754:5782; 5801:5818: 1.15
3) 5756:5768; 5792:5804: 1.11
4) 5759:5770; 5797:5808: 1.15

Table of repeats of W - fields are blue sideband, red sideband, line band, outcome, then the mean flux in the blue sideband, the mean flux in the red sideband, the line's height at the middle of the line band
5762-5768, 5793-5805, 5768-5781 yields 0.06 mag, 15.7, 17.6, 16.2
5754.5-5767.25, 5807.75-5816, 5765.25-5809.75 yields 0.02 mag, 15.6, 17.4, 16.6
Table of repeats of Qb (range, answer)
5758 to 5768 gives 15.93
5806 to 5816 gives 17.89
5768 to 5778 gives 15.87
